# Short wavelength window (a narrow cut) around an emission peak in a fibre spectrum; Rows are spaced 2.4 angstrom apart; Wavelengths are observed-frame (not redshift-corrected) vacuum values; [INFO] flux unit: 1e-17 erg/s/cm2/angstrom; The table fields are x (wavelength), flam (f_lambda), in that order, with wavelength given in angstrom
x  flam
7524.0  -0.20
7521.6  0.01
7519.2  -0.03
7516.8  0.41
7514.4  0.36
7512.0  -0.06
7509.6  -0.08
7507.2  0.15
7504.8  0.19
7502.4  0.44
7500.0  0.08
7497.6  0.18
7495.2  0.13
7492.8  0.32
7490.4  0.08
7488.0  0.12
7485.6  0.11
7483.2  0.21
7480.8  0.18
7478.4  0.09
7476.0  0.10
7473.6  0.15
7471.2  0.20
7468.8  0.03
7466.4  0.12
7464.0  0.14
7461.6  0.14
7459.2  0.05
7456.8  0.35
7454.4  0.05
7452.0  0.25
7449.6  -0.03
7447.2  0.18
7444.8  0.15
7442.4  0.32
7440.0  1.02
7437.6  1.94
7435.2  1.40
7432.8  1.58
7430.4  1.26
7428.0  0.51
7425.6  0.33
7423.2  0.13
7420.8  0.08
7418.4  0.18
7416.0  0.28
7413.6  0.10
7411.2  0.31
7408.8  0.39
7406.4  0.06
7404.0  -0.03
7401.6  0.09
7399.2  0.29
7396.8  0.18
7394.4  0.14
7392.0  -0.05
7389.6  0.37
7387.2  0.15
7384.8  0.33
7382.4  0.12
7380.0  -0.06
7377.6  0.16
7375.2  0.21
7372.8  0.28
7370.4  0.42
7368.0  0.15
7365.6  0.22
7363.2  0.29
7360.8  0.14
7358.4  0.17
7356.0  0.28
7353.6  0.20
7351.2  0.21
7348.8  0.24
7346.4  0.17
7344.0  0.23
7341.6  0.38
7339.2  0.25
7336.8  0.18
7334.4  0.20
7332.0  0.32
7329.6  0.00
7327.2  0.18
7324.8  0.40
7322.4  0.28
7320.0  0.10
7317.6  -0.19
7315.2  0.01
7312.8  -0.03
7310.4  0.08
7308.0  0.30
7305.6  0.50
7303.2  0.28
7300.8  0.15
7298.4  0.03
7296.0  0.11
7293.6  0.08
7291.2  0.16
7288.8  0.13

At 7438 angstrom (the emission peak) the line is [O II]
